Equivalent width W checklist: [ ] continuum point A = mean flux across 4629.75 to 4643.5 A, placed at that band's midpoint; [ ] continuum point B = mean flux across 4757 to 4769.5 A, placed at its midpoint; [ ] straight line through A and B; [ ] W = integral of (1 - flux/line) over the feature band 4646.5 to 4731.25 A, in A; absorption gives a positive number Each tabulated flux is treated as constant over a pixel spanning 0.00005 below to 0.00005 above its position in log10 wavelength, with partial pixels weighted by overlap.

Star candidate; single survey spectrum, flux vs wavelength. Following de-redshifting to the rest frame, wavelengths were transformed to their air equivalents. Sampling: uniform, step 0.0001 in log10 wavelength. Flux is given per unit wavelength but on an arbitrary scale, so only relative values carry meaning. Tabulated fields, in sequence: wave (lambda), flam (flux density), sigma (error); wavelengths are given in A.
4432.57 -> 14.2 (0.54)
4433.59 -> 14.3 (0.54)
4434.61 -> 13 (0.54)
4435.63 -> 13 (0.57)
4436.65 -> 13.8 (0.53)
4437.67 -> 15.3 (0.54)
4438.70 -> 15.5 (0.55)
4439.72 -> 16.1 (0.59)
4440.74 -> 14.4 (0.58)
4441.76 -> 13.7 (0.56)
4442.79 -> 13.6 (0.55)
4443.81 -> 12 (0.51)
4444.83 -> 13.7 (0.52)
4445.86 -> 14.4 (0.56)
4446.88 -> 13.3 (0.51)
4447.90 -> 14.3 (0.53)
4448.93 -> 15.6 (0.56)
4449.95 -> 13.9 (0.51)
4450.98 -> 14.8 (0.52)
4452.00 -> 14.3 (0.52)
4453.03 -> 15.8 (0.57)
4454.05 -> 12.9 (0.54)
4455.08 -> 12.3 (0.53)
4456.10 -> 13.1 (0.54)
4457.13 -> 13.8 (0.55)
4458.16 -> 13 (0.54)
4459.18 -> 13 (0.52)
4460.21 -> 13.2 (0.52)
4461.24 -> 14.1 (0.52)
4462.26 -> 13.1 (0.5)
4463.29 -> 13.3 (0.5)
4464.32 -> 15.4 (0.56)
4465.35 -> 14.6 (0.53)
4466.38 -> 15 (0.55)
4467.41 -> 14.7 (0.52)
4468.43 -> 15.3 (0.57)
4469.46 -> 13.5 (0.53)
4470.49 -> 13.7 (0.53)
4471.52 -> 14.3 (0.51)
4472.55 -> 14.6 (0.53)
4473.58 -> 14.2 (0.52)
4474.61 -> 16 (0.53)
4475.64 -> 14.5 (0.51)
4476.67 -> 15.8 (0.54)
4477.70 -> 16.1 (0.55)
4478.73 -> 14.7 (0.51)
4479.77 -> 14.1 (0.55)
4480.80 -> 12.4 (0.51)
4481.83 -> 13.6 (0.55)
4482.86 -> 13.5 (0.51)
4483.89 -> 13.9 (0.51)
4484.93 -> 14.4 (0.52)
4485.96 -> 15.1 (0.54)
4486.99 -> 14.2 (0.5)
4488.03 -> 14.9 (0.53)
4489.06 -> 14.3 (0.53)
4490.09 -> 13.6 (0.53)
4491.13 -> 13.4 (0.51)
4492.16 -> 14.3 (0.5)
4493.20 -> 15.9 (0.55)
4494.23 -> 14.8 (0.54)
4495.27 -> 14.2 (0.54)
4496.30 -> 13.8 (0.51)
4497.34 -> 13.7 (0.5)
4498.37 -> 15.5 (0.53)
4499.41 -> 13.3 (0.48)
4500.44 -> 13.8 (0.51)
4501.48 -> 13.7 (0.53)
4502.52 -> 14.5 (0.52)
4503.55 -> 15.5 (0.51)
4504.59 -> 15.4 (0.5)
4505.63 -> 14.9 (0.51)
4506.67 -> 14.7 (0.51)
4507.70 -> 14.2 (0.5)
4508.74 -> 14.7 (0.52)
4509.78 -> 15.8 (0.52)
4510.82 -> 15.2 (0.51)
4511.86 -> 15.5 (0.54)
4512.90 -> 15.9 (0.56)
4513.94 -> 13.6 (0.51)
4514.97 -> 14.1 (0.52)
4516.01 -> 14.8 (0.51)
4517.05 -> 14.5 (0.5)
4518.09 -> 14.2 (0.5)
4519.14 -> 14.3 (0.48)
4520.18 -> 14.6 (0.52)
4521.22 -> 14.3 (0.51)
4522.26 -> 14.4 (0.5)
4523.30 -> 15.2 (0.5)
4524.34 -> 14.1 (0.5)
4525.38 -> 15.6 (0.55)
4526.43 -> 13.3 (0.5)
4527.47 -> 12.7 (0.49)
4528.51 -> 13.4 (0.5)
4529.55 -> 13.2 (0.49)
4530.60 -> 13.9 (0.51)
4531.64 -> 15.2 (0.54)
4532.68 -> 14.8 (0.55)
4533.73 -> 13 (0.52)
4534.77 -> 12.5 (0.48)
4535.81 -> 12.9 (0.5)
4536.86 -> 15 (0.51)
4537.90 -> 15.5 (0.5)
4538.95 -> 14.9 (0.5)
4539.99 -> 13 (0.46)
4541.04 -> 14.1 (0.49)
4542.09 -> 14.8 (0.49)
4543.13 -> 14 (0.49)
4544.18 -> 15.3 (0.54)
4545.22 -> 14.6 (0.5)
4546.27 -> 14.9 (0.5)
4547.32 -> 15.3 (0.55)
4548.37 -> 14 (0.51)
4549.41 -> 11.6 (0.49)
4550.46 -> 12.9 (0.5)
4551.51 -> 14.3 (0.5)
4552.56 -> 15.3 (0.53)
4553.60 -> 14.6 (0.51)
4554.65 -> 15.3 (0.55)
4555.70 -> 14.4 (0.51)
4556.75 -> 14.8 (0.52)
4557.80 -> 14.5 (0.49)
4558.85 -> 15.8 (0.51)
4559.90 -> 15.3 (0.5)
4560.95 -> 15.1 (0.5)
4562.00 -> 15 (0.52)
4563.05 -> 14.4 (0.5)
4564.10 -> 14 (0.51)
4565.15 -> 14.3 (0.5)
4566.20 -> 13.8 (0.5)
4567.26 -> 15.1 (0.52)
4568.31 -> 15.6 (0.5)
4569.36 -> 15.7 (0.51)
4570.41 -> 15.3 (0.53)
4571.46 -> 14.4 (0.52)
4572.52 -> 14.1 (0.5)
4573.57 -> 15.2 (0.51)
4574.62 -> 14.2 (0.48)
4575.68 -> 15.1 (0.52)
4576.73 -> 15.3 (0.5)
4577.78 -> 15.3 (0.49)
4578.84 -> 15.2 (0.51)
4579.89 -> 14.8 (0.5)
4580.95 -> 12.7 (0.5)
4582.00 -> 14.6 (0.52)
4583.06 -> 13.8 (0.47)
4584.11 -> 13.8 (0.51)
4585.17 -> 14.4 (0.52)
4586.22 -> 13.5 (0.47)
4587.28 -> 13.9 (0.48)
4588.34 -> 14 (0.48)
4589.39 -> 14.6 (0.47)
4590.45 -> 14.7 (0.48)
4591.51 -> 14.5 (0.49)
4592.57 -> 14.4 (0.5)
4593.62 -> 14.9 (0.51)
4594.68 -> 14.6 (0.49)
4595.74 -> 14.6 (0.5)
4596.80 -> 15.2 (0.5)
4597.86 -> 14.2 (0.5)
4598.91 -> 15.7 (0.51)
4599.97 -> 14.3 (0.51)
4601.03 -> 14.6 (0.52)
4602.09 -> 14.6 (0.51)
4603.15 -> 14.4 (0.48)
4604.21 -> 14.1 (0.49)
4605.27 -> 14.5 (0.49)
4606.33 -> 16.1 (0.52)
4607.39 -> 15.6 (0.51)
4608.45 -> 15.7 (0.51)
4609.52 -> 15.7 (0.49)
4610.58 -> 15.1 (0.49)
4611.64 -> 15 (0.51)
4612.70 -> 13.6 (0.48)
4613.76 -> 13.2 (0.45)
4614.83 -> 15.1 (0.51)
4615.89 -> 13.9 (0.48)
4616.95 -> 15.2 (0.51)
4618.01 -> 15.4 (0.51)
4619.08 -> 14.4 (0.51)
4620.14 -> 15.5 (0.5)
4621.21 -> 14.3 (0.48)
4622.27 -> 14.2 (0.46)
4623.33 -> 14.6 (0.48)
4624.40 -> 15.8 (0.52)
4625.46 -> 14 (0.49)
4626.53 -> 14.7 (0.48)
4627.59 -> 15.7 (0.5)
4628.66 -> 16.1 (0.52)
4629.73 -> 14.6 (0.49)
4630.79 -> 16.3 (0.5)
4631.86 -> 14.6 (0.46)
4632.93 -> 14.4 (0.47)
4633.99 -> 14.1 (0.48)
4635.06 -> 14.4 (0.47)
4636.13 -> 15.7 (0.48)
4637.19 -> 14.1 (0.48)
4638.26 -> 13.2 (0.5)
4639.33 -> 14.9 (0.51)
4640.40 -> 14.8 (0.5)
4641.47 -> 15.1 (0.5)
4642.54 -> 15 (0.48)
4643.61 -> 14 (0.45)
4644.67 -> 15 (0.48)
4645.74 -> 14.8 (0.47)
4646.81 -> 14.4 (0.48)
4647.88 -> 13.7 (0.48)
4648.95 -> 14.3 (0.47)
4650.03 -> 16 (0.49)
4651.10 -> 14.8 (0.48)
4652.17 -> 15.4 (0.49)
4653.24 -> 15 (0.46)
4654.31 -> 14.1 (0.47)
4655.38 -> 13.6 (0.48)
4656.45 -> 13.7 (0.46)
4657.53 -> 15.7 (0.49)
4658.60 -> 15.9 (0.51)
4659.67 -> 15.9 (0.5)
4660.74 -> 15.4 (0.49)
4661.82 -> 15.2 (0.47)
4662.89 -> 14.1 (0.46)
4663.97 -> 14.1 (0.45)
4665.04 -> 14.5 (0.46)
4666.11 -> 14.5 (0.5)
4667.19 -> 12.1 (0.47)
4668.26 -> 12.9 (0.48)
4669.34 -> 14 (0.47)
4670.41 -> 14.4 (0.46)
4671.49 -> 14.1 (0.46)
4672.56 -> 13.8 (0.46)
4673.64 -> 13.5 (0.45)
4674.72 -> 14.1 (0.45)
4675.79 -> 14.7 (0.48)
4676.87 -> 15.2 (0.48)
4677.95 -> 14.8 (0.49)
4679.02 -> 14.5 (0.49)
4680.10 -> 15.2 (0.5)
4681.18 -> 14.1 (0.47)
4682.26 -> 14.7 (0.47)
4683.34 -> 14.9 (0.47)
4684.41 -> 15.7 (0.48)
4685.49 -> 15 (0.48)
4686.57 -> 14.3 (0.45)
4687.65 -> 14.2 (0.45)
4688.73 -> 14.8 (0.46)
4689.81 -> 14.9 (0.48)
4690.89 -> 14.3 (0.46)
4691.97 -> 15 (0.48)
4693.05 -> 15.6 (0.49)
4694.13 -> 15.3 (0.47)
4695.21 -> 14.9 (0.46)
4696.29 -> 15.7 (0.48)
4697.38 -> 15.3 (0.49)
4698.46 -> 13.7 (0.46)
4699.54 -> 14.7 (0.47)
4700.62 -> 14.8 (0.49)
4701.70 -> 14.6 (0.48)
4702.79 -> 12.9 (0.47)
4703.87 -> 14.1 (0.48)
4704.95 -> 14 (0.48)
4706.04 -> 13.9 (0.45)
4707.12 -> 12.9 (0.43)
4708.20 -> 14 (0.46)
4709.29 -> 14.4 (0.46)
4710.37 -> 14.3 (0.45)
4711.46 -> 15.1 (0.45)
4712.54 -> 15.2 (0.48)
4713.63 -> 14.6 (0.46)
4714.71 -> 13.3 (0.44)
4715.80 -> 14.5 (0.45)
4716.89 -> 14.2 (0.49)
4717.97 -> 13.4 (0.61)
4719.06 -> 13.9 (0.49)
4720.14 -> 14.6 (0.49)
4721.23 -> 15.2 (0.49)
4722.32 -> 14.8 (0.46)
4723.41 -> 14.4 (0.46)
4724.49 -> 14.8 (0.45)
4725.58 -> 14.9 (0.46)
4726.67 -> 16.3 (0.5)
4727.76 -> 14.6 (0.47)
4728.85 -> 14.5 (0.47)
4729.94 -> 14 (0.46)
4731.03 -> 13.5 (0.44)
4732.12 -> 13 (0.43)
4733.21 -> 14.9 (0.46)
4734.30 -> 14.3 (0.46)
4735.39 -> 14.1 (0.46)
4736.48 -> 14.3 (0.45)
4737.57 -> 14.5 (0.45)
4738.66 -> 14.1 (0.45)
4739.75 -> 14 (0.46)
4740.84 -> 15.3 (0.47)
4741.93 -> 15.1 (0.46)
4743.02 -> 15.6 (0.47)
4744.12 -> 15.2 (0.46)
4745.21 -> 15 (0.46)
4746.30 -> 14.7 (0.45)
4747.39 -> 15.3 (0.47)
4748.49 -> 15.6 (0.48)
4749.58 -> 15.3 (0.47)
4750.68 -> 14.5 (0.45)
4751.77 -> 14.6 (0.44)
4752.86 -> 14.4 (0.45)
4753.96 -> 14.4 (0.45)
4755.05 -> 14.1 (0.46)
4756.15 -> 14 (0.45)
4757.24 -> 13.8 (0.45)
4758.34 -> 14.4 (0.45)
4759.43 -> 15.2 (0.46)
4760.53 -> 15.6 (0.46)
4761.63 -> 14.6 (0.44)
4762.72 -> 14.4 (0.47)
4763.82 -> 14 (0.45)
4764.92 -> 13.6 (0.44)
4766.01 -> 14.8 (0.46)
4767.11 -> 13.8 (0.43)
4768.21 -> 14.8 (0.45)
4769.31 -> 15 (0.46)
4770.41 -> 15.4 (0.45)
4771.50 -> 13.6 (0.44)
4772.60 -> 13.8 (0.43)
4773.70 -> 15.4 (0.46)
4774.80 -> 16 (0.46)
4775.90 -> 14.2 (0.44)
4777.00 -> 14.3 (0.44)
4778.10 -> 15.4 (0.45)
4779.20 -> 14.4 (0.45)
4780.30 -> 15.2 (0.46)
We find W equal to 0.5 A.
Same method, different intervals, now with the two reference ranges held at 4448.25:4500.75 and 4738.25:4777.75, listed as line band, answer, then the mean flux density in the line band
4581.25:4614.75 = -0.4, 14.6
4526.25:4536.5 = 0.6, 13.5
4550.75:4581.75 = -0.9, 14.8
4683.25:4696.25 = -0.3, 14.9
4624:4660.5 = -0.8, 14.8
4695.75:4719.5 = 0.6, 14.2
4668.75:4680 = 0.2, 14.3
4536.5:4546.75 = -0.2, 14.6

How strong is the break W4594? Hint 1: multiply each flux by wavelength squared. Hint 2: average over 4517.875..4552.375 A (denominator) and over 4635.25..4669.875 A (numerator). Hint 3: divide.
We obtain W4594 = 1.08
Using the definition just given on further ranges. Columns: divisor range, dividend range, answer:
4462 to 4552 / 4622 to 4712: 1.09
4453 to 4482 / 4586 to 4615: 1.10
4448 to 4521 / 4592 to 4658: 1.09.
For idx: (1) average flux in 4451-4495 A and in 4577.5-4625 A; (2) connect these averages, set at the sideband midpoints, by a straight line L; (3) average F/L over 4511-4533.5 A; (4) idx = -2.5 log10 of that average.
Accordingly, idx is 0.00 mag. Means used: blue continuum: 14.2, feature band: 14.4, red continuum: 14.6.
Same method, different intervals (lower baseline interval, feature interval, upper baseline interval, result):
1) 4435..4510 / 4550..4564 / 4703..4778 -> -0.03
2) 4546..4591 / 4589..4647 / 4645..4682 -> -0.02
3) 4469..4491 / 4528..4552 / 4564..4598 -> 0.03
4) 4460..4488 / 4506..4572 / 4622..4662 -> 0.01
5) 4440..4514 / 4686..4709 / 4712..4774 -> 0.00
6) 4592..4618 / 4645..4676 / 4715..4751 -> 0.02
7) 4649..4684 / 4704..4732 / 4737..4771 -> 0.02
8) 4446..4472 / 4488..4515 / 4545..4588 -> -0.03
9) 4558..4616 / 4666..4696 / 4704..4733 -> -0.01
